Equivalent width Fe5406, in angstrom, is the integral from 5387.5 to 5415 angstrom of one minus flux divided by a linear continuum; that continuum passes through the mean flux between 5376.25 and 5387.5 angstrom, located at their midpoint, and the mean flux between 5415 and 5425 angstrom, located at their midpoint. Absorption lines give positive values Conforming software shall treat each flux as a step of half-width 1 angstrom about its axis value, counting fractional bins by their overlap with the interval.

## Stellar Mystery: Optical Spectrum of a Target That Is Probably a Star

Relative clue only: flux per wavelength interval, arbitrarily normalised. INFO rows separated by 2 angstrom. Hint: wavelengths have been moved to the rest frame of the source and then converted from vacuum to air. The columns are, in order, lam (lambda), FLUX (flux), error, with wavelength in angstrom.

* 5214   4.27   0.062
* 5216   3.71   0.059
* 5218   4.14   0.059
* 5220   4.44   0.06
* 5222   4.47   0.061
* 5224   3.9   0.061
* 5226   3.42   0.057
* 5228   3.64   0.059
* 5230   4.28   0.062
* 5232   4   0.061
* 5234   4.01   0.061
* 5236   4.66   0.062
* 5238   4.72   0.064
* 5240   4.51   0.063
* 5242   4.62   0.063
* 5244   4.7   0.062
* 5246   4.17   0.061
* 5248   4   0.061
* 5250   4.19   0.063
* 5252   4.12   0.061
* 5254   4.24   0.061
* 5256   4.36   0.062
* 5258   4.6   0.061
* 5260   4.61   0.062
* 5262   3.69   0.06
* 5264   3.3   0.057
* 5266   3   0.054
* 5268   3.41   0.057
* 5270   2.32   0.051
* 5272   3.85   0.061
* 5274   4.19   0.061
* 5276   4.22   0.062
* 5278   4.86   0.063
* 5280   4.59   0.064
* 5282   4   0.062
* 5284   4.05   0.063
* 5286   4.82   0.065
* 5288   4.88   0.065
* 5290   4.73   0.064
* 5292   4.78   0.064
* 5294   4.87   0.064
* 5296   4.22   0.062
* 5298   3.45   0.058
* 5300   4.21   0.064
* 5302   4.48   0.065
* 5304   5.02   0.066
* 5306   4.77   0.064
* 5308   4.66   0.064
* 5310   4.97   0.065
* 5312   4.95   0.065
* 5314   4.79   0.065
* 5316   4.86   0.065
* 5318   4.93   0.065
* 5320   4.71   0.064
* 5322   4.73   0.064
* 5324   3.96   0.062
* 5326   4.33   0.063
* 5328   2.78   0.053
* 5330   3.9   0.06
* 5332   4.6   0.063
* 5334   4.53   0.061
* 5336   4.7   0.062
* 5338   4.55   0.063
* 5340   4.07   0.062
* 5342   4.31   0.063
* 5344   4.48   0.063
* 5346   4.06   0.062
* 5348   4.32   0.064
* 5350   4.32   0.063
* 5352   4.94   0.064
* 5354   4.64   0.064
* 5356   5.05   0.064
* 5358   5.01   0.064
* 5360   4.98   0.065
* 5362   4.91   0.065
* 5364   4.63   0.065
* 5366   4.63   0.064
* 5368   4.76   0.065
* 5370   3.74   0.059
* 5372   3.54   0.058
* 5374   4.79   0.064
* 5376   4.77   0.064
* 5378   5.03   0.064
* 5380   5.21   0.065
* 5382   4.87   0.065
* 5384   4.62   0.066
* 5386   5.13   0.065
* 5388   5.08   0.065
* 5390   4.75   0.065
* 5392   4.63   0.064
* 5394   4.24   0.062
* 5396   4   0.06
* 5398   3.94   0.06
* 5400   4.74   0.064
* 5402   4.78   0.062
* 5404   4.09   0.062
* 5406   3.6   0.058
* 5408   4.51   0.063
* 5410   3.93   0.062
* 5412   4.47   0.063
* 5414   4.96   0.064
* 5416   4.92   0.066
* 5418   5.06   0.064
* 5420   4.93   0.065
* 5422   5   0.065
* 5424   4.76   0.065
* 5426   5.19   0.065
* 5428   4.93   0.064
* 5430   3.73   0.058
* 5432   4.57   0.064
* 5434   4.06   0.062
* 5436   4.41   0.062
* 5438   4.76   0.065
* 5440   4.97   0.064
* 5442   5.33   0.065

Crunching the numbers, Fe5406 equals 3.1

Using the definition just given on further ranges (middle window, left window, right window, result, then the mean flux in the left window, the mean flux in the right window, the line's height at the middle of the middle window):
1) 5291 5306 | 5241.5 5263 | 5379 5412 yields -0.3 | 4.29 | 4.51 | 4.36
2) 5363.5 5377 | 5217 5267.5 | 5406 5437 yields 0.2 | 4.14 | 4.6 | 4.47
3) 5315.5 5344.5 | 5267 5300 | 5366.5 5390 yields 0.6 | 4.2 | 4.69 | 4.44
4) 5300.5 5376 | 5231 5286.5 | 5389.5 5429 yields -2.9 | 4.13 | 4.57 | 4.36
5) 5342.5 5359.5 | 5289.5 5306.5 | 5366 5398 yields -0.2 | 4.49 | 4.59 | 4.55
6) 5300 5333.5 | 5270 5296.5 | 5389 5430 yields -0.7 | 4.39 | 4.55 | 4.43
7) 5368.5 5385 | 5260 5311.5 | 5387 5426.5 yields -0.3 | 4.23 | 4.57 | 4.49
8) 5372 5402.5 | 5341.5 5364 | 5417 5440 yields 0.0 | 4.65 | 4.69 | 4.66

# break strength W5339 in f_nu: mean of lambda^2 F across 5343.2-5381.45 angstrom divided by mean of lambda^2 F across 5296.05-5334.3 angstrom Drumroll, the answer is 1.1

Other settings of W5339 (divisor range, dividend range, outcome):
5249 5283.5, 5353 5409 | 1.21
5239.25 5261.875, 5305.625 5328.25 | 1.08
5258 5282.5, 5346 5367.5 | 1.26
